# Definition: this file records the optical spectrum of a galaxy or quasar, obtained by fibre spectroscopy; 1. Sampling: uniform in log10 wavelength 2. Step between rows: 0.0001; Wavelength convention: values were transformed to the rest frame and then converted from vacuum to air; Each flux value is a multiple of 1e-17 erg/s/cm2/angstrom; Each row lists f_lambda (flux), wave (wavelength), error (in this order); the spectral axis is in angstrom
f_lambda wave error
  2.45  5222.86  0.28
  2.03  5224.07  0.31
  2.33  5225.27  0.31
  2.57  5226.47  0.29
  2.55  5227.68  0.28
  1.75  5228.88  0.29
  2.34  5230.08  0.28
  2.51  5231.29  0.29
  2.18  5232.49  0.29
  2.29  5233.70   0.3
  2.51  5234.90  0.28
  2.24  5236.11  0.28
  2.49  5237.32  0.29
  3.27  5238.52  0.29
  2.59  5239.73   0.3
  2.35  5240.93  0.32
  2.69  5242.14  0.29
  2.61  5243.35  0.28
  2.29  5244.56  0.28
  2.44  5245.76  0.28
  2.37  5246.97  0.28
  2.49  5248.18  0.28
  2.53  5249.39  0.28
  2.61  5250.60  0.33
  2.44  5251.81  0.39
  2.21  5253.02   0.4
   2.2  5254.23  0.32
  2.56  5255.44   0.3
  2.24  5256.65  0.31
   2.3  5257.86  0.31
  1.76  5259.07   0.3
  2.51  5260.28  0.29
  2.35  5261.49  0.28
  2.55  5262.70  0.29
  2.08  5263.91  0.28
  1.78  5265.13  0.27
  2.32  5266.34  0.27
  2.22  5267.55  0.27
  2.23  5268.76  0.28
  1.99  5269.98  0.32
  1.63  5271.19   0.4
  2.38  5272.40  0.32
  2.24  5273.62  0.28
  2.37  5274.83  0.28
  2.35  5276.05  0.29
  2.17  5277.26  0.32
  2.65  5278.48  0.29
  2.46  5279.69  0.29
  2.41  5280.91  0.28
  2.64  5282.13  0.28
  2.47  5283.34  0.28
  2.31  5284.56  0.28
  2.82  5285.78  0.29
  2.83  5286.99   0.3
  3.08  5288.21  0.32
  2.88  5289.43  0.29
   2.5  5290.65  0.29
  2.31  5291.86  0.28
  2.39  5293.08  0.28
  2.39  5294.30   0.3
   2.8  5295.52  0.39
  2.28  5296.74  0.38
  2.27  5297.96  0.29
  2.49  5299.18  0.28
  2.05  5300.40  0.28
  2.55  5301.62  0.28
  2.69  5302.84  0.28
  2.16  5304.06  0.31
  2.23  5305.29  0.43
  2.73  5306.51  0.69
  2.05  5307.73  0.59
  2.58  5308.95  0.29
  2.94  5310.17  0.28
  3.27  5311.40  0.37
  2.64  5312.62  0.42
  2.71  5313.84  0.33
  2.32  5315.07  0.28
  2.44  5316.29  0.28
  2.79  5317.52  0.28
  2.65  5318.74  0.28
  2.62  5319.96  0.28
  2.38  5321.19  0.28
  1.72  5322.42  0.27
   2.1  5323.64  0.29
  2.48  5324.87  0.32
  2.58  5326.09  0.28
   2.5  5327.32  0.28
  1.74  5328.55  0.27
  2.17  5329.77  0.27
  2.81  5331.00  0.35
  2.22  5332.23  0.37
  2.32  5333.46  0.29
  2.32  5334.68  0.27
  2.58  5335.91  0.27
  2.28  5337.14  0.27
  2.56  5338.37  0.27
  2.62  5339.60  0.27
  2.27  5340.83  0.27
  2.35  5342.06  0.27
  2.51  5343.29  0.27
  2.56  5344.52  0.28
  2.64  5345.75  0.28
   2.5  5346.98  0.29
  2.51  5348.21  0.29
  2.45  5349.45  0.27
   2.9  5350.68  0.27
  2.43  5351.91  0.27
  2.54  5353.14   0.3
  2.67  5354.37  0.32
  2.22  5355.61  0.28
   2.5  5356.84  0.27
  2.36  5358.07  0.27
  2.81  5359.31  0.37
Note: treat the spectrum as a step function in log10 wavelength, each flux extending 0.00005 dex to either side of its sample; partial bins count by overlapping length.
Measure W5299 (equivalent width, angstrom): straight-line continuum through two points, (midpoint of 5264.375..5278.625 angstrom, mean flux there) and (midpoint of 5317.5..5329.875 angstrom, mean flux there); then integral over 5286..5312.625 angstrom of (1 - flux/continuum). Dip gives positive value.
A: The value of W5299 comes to -3.5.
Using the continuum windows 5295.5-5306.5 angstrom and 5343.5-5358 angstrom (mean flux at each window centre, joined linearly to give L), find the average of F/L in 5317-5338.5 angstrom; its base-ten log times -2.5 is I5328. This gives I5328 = 0.04 mag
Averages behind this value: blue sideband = 2.39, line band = 2.37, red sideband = 2.53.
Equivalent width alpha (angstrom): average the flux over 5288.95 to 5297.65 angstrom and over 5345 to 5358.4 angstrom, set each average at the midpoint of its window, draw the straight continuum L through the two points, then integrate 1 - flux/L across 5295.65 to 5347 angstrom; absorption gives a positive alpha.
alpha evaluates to 1.3 angstrom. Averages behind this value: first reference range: 2.49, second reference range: 2.52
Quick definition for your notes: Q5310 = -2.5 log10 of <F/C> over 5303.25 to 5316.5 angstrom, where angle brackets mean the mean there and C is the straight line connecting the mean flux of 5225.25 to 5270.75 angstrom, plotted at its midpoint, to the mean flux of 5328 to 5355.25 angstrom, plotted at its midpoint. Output -0.06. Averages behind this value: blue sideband 2.36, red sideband 2.45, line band 2.56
